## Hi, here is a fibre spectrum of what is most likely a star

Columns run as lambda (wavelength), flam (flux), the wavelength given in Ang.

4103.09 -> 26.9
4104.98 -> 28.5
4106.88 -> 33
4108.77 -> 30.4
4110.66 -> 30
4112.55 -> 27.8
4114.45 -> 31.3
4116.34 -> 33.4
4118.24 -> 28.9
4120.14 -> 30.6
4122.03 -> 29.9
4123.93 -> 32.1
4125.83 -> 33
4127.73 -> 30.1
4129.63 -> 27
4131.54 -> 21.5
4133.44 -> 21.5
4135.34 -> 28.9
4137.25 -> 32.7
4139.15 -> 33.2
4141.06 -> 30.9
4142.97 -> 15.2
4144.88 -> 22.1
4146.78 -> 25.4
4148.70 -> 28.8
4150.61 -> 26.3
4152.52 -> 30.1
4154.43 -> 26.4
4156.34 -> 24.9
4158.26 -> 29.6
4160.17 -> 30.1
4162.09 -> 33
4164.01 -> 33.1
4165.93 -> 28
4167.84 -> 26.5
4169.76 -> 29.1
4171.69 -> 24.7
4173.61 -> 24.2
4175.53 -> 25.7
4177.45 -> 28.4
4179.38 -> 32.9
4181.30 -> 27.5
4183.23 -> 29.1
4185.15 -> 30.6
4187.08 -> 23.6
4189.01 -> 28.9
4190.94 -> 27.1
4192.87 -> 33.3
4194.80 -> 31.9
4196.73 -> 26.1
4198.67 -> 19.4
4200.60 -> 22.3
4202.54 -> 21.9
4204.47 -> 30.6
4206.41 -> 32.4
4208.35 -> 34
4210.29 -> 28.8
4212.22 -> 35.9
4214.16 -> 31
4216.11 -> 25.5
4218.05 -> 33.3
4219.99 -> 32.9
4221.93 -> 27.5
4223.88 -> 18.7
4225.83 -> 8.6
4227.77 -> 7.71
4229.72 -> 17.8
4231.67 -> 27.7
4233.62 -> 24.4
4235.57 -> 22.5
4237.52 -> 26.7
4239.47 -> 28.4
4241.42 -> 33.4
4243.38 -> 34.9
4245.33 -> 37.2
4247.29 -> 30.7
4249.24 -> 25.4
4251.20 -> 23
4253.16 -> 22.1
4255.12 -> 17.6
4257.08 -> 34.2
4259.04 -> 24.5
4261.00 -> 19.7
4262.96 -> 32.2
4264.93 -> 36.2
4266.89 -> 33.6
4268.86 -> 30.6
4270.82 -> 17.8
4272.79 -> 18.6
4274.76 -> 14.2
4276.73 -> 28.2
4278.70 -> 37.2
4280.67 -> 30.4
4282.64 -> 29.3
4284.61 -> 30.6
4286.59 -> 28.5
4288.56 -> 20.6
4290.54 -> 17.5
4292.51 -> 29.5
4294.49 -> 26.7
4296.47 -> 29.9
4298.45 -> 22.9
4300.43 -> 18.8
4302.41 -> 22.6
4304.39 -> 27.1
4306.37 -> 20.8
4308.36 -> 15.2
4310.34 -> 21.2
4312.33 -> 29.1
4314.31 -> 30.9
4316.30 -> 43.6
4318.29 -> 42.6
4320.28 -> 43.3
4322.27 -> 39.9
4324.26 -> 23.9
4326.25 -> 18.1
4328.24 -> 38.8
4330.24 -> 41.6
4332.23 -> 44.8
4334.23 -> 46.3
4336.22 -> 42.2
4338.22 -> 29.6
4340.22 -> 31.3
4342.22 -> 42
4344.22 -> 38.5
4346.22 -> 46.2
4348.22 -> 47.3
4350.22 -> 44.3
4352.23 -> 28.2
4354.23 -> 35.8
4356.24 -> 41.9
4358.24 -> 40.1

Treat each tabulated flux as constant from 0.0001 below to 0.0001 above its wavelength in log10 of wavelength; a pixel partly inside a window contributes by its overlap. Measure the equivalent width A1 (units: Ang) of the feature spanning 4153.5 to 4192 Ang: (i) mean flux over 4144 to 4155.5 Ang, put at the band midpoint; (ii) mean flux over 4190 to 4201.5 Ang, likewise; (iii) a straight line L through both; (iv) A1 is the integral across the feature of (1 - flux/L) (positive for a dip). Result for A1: -2.2 Ang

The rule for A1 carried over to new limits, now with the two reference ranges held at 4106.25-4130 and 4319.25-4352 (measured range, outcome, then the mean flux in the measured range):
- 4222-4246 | 7.5 Ang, 24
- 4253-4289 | 9.2 Ang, 26.8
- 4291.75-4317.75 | 7.7 Ang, 26.3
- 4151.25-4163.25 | 1.1 Ang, 29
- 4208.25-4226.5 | 3.5 Ang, 27.6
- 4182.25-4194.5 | 1.6 Ang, 28.9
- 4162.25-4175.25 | 1.8 Ang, 27.8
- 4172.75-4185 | 1.7 Ang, 28.2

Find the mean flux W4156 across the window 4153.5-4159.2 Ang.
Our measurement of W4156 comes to 27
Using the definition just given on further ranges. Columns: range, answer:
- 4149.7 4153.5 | 28.2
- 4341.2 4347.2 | 42.2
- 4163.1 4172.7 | 28.2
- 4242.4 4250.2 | 32.1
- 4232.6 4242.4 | 27.1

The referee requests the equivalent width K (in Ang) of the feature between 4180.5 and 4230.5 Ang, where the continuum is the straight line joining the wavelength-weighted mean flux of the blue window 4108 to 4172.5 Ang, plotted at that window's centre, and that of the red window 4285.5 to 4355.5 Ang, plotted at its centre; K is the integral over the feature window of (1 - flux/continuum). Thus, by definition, 5.7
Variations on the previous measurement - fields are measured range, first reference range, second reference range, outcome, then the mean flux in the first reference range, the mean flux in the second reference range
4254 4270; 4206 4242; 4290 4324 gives -0.8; 26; 28.4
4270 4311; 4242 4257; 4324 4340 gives 9.8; 27.8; 36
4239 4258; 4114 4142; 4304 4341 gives 1.9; 29.6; 33.3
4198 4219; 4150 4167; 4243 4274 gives -0.5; 29.1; 27.2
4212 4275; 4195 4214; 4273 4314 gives 2.1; 28.2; 25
